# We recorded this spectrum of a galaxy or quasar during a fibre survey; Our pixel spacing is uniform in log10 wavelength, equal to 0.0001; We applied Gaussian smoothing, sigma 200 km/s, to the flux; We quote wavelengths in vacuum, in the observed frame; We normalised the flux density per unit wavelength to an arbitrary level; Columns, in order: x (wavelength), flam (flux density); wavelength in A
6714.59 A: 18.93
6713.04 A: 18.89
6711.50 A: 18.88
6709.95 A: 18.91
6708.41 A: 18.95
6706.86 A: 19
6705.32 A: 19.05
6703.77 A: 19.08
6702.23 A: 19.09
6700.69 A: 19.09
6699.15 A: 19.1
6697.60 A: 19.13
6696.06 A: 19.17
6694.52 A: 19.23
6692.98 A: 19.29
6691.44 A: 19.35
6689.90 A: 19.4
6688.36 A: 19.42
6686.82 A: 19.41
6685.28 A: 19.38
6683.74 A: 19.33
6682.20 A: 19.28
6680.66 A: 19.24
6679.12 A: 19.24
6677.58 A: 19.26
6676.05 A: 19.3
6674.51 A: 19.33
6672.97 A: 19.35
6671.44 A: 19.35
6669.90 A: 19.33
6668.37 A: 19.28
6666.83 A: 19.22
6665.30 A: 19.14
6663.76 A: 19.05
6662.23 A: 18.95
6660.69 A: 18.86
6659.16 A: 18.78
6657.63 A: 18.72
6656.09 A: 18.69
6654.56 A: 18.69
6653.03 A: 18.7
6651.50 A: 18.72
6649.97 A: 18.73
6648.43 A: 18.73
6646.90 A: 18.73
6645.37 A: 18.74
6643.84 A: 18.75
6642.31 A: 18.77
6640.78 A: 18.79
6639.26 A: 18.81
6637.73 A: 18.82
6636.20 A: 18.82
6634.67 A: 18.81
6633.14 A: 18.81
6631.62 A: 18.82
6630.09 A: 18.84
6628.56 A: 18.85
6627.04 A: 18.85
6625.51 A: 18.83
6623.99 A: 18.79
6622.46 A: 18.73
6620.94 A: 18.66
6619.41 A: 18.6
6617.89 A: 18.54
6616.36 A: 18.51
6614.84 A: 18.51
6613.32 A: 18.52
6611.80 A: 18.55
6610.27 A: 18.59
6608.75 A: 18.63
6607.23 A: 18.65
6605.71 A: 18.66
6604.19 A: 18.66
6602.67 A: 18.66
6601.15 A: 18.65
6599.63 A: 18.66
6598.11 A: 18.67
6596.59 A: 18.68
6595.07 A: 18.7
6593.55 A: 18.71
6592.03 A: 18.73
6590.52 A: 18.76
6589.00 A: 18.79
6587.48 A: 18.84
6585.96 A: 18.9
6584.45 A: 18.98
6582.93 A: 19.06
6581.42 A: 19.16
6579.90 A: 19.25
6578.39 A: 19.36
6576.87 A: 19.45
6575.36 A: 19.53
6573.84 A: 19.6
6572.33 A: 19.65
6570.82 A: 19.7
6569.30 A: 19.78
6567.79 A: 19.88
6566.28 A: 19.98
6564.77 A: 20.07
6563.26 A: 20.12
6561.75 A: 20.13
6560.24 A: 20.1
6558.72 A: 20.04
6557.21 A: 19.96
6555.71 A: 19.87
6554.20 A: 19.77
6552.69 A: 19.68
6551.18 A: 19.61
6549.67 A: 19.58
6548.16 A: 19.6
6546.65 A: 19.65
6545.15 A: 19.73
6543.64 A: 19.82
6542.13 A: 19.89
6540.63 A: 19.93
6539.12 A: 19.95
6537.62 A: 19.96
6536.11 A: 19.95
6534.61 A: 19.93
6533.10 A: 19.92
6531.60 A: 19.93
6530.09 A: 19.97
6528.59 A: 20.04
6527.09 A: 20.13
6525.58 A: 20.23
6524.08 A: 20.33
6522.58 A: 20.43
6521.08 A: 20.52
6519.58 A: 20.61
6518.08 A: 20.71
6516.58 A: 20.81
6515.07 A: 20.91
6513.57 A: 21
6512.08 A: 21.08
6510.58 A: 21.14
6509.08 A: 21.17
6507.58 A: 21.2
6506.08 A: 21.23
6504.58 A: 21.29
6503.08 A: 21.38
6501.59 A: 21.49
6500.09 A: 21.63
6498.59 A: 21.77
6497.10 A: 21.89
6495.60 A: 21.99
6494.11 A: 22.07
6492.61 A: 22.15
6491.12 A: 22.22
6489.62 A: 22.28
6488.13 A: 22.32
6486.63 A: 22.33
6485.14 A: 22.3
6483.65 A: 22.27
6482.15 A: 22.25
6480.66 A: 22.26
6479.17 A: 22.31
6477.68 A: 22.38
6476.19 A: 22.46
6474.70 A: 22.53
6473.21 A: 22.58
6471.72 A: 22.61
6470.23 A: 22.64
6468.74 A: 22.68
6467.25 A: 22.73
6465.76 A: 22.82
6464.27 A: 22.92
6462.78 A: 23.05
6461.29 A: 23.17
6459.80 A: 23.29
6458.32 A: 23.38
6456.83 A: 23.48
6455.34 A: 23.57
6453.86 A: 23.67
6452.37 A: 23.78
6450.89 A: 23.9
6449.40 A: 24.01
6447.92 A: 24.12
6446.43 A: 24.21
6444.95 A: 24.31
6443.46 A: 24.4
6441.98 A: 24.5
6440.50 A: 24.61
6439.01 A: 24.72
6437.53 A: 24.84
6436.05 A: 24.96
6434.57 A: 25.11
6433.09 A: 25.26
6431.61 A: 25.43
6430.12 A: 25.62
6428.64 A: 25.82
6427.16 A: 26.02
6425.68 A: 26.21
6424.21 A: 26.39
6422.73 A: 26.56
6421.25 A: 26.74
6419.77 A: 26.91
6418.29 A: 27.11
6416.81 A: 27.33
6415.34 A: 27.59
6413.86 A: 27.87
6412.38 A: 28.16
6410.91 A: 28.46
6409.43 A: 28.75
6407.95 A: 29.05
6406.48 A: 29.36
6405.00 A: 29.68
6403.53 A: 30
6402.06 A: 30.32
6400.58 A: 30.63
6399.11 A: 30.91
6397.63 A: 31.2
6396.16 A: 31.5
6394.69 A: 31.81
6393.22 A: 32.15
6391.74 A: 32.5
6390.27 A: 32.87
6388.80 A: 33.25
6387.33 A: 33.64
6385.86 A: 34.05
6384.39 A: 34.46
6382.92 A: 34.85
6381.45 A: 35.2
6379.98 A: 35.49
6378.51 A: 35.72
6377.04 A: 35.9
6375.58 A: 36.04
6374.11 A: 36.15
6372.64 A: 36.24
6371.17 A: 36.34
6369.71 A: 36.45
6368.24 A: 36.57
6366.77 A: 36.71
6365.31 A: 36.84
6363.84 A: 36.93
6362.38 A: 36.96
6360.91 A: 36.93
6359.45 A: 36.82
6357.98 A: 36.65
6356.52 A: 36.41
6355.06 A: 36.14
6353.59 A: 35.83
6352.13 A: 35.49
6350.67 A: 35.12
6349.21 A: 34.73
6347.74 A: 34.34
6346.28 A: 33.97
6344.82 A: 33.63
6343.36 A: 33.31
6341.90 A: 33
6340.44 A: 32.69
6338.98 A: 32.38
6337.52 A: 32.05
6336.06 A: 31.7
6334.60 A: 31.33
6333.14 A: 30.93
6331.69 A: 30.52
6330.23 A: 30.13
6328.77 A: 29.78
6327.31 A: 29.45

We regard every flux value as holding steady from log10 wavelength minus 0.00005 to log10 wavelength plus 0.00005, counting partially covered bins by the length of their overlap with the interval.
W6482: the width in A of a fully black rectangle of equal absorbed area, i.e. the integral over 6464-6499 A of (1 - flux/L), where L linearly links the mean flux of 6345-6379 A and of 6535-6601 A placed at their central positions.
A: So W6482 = 5.37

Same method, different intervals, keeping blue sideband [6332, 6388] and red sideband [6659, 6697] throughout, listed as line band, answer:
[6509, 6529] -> 4.8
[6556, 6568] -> 2.4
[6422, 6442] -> 3.8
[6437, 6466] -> 6.3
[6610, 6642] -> 4.5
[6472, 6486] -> 3.2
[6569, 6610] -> 8.0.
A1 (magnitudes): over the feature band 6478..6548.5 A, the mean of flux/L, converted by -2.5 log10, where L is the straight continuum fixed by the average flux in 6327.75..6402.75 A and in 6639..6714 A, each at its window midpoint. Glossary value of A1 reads 0.27 mag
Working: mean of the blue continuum 34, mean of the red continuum 19.1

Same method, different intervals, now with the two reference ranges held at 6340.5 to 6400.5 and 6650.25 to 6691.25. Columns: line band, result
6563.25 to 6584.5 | 0.23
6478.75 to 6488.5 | 0.28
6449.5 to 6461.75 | 0.27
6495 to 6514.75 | 0.28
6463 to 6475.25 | 0.29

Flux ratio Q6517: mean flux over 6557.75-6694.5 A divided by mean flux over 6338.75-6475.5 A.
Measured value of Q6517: 0.6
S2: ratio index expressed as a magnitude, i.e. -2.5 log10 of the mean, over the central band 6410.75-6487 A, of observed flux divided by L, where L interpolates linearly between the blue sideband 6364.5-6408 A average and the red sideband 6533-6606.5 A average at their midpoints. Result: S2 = 0.18 mag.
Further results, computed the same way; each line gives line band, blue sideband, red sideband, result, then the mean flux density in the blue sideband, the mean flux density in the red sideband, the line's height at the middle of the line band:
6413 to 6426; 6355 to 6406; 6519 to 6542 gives 0.14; 34.4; 20.1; 30.7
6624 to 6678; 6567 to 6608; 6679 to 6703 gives 0.01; 19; 19.3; 19.2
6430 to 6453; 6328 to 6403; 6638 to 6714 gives 0.23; 34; 19.1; 30.4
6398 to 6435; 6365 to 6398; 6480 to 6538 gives 0.12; 34.6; 21.2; 30.9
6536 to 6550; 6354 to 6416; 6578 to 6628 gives 0.15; 33.4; 18.8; 22.8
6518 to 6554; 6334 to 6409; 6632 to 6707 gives 0.27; 33.9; 19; 25.7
